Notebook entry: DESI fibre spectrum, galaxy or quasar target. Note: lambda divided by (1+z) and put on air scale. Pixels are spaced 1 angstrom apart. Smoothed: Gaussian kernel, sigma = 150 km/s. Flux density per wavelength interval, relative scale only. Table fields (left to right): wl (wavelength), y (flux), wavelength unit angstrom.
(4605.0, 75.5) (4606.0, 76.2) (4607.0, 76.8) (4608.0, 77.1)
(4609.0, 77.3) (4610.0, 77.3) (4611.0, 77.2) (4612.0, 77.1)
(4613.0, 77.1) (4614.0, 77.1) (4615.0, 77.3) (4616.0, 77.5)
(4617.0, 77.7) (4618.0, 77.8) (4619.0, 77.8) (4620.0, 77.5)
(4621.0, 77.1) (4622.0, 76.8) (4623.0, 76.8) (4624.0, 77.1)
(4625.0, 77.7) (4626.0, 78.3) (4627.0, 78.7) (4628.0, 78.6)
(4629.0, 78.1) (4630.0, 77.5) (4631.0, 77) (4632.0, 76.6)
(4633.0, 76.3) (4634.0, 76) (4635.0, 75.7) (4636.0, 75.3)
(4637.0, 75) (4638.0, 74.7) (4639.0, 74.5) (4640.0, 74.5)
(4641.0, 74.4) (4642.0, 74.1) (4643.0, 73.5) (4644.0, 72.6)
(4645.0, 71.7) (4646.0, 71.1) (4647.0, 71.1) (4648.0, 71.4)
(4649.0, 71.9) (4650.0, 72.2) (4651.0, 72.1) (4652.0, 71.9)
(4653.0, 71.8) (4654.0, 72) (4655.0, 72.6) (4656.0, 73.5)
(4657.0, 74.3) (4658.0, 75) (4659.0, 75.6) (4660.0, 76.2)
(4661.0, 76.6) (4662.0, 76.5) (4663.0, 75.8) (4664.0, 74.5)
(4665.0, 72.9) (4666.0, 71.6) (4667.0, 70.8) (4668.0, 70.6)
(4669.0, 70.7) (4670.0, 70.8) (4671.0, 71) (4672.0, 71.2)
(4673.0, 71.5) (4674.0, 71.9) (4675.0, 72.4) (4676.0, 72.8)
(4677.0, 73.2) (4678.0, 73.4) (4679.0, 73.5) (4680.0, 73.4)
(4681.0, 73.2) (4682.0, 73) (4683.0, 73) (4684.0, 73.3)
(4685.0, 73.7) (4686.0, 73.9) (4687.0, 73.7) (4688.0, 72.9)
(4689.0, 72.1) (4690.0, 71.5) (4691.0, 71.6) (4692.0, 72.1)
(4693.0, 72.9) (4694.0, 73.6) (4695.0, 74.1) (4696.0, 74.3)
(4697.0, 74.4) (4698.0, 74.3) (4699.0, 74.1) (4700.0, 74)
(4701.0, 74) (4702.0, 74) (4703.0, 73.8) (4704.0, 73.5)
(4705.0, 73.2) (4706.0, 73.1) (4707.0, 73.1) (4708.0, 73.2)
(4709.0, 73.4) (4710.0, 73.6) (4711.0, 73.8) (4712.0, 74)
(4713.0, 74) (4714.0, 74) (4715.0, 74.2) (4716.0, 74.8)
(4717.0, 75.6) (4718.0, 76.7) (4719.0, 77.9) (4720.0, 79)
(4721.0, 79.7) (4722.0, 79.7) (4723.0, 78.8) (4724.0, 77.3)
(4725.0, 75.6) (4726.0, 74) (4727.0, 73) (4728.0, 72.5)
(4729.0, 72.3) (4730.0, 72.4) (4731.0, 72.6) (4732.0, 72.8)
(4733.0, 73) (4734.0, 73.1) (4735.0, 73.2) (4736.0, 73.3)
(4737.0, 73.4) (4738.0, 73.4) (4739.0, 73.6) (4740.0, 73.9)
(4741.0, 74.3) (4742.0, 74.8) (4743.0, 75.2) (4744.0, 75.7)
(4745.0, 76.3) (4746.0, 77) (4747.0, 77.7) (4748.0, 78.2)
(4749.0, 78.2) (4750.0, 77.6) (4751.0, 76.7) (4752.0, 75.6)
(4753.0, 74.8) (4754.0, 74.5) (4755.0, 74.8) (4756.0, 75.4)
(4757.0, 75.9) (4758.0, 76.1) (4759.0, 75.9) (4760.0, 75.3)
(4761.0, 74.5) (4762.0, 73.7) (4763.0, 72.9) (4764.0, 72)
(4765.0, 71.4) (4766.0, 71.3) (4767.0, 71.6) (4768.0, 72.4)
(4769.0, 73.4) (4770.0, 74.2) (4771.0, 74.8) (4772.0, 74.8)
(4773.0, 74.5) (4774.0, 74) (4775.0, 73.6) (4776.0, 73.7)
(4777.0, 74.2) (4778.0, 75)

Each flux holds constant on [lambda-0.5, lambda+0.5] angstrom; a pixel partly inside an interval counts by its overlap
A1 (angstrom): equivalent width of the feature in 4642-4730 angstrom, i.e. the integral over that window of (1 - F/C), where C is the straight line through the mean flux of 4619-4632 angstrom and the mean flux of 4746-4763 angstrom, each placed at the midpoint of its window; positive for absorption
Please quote 3.6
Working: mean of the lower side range 77.6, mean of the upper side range 75.9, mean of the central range 73.6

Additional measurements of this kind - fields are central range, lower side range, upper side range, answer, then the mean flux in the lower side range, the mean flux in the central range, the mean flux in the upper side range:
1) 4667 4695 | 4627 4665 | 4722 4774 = 0.7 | 74.4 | 72.5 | 74.5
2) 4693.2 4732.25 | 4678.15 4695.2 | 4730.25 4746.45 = -0.5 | 73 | 74.6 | 74.1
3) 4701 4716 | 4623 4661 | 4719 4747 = 0.2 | 74.7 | 73.7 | 74.9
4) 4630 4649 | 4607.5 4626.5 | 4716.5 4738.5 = 0.7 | 77.3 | 74.2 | 75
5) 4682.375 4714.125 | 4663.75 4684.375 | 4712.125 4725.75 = 0.5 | 72.3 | 73.4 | 76.6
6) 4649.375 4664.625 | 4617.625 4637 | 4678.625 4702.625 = 0.3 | 77.1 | 74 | 73.4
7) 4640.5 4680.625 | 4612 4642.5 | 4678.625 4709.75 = 1.2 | 76.7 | 72.9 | 73.4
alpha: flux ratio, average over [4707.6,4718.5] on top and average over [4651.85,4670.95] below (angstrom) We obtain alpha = 1.01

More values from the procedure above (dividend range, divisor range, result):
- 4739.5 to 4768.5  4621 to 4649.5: 1.00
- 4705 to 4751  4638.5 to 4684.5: 1.03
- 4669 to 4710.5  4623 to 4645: 0.96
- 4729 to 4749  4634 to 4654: 1.02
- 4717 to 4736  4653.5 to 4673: 1.03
